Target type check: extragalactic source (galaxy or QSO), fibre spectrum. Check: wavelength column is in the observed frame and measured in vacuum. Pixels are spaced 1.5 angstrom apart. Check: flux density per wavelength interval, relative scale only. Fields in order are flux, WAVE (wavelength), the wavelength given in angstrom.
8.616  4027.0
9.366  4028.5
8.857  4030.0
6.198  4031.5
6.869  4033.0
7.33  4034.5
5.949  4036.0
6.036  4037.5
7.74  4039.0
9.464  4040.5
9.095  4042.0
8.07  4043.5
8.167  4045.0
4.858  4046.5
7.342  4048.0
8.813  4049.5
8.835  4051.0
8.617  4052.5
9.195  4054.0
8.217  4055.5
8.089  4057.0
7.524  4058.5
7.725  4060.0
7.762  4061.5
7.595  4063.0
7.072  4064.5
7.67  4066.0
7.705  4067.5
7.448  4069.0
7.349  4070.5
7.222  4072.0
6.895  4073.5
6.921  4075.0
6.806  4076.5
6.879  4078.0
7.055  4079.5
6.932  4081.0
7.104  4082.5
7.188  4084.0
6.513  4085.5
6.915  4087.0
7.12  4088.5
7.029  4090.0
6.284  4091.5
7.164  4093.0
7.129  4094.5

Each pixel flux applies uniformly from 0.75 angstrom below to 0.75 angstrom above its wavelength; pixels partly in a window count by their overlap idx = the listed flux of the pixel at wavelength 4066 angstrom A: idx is 7.67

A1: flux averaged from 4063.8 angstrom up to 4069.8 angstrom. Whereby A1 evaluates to 7.48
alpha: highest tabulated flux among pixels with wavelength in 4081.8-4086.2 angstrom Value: 7.188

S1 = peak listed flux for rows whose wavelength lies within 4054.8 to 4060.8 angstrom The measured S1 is 8.217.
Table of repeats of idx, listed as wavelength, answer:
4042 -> 9.095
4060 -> 7.725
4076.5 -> 6.806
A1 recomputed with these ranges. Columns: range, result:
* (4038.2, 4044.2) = 8.58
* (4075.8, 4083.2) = 6.96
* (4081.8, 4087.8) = 6.93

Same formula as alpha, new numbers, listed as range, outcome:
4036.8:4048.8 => 9.464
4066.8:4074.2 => 7.705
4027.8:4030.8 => 9.366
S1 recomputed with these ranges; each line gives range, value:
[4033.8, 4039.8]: 7.74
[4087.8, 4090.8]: 7.12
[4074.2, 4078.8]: 6.921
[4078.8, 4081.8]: 7.055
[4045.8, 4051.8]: 8.835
